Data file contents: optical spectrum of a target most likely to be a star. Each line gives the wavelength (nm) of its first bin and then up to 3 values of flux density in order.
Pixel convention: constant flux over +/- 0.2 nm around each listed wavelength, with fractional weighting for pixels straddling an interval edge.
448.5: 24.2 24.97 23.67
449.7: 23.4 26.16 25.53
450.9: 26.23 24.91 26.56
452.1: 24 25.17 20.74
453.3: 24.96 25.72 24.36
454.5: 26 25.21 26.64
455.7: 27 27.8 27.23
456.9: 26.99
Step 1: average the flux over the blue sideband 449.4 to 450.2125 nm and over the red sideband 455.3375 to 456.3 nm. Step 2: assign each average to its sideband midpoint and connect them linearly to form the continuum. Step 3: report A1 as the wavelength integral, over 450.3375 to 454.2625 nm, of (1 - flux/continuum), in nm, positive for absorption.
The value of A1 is 0.124 nm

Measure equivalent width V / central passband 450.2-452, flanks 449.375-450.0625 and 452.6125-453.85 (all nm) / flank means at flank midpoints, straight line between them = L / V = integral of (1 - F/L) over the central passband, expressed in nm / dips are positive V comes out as -0.13 nm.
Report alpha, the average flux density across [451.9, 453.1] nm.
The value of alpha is 23.3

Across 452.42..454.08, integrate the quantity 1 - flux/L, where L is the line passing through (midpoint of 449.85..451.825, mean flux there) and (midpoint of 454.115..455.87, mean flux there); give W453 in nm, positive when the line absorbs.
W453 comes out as 0.12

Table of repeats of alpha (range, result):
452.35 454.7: 24.5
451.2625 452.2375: 25.3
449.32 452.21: 25.2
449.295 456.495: 25.3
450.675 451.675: 25.7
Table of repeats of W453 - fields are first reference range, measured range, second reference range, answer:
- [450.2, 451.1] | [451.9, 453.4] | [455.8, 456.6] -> 0.16 nm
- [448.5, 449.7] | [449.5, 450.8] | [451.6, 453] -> -0.05 nm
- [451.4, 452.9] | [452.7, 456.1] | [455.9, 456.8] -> 0.12 nm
